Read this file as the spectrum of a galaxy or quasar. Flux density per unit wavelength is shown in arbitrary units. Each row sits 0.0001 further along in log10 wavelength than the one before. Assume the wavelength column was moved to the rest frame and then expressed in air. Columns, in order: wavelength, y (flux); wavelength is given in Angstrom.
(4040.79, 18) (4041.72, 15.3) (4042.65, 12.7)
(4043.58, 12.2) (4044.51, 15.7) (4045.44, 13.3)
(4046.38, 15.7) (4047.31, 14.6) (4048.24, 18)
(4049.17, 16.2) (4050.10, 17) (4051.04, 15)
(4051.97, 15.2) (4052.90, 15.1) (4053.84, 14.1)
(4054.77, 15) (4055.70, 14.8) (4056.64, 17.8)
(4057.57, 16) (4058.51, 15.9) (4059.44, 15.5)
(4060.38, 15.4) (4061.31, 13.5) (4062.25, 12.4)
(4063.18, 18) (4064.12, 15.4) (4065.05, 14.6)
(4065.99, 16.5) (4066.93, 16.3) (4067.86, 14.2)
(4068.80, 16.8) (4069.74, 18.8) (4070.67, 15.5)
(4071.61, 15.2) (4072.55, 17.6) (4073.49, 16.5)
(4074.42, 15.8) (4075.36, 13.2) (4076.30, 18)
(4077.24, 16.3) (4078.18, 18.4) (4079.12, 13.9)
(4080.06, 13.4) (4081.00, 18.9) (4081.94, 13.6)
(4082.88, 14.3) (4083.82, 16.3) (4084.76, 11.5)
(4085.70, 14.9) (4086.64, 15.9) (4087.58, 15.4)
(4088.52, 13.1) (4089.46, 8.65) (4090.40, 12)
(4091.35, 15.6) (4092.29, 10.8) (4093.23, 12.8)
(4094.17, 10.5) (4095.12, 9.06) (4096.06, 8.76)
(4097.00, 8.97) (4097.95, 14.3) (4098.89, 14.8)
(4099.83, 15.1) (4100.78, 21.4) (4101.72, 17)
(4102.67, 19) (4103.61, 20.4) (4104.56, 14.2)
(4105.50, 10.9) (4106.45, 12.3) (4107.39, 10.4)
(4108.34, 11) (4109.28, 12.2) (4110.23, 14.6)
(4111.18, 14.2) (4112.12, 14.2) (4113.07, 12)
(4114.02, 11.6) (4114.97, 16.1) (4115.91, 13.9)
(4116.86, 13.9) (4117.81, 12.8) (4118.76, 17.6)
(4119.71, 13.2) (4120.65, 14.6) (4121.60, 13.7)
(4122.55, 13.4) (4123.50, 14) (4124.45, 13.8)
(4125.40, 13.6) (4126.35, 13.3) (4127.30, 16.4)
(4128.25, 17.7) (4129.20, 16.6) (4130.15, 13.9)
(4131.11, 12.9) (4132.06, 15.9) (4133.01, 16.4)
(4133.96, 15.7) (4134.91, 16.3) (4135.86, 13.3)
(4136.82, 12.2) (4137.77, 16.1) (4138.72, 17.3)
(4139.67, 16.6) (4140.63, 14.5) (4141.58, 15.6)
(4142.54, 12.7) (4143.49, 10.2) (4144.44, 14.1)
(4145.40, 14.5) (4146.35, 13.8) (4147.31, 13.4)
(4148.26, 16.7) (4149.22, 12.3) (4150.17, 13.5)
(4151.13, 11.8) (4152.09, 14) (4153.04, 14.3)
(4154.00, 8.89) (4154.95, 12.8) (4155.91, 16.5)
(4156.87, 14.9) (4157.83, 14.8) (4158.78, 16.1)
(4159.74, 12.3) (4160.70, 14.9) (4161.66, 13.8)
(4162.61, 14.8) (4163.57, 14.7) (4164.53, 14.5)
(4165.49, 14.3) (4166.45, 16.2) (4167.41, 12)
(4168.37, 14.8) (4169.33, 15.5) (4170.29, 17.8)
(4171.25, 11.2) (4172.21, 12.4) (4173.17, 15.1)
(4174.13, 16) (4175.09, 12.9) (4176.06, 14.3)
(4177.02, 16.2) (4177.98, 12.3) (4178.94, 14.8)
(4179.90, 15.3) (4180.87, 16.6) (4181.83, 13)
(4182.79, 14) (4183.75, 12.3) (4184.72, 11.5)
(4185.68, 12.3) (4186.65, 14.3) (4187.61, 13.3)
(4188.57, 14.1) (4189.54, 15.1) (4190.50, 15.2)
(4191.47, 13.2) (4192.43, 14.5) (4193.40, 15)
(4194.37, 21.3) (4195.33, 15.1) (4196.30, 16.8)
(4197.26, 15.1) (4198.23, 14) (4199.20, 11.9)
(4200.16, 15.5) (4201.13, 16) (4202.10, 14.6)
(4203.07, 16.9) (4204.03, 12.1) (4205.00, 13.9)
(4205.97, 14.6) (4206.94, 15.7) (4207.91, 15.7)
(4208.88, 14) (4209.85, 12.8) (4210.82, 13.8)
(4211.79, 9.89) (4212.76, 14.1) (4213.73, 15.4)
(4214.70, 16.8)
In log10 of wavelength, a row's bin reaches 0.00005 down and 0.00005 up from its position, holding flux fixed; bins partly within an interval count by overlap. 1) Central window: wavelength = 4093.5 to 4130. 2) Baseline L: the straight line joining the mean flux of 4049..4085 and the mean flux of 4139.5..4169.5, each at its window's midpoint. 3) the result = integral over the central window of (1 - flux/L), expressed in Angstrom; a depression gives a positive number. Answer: 2.0 Angstrom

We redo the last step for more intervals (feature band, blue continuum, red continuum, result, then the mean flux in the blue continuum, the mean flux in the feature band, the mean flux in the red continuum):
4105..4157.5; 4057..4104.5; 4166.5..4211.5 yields 2.5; 14.9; 14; 14.4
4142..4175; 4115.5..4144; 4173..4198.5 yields 1.4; 14.6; 14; 14.6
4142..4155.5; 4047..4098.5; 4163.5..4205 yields 1.4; 14.7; 13.1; 14.5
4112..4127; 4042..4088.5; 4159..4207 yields 1.1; 15.4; 13.9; 14.5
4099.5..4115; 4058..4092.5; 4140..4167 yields 0.2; 15.1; 14.4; 14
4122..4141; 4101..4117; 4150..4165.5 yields -1.3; 14.1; 15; 13.9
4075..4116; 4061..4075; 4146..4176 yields 3.6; 15.8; 14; 14.1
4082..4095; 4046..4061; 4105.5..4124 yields 1.2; 15.7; 13.1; 13.4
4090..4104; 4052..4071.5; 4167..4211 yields 1.1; 15.6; 14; 14.5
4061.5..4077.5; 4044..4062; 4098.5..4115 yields -0.8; 15.4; 15.9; 14.5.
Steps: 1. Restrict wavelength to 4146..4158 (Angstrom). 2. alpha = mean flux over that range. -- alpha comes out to 13.6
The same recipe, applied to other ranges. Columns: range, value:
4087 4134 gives 13.9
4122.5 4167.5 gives 14.4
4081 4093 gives 13.7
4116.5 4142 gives 14.9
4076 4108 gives 14.1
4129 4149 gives 14.6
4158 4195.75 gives 14.4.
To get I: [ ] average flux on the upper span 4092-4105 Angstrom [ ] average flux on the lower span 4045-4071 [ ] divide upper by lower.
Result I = 0.91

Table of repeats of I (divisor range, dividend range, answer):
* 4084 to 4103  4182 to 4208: 1.08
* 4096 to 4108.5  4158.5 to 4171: 1.02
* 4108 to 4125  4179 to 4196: 1.06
